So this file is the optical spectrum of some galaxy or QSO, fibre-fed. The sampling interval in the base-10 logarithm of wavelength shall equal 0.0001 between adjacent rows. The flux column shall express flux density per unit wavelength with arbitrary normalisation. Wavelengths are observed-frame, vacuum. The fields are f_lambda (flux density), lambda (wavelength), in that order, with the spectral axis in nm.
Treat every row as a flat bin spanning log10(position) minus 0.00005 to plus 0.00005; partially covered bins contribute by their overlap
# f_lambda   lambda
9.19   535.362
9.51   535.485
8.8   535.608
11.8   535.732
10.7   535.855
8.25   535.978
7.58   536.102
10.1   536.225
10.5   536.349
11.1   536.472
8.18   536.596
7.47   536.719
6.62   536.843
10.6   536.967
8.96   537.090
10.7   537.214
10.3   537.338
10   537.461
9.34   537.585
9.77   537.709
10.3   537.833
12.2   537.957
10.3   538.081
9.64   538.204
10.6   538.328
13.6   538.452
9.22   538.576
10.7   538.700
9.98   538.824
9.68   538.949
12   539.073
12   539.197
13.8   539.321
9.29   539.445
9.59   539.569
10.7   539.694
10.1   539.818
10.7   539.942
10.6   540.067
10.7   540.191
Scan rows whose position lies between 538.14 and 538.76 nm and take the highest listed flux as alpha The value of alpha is 13.6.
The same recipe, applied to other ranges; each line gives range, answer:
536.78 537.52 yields 10.7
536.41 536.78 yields 11.1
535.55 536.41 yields 11.8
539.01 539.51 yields 13.8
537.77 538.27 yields 12.2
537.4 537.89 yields 10.3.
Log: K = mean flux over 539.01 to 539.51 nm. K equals 11.8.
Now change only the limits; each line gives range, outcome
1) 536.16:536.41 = 10.3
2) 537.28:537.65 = 9.88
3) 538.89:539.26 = 11.3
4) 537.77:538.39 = 10.6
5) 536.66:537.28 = 8.88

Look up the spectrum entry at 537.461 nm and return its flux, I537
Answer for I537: 10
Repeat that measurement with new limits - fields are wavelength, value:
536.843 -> 6.62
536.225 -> 10.1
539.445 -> 9.29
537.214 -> 10.7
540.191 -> 10.7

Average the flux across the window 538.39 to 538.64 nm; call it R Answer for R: 11.4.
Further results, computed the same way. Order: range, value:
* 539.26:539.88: 10.7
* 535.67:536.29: 9.69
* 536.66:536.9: 7.04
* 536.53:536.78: 7.88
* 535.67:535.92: 11.2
